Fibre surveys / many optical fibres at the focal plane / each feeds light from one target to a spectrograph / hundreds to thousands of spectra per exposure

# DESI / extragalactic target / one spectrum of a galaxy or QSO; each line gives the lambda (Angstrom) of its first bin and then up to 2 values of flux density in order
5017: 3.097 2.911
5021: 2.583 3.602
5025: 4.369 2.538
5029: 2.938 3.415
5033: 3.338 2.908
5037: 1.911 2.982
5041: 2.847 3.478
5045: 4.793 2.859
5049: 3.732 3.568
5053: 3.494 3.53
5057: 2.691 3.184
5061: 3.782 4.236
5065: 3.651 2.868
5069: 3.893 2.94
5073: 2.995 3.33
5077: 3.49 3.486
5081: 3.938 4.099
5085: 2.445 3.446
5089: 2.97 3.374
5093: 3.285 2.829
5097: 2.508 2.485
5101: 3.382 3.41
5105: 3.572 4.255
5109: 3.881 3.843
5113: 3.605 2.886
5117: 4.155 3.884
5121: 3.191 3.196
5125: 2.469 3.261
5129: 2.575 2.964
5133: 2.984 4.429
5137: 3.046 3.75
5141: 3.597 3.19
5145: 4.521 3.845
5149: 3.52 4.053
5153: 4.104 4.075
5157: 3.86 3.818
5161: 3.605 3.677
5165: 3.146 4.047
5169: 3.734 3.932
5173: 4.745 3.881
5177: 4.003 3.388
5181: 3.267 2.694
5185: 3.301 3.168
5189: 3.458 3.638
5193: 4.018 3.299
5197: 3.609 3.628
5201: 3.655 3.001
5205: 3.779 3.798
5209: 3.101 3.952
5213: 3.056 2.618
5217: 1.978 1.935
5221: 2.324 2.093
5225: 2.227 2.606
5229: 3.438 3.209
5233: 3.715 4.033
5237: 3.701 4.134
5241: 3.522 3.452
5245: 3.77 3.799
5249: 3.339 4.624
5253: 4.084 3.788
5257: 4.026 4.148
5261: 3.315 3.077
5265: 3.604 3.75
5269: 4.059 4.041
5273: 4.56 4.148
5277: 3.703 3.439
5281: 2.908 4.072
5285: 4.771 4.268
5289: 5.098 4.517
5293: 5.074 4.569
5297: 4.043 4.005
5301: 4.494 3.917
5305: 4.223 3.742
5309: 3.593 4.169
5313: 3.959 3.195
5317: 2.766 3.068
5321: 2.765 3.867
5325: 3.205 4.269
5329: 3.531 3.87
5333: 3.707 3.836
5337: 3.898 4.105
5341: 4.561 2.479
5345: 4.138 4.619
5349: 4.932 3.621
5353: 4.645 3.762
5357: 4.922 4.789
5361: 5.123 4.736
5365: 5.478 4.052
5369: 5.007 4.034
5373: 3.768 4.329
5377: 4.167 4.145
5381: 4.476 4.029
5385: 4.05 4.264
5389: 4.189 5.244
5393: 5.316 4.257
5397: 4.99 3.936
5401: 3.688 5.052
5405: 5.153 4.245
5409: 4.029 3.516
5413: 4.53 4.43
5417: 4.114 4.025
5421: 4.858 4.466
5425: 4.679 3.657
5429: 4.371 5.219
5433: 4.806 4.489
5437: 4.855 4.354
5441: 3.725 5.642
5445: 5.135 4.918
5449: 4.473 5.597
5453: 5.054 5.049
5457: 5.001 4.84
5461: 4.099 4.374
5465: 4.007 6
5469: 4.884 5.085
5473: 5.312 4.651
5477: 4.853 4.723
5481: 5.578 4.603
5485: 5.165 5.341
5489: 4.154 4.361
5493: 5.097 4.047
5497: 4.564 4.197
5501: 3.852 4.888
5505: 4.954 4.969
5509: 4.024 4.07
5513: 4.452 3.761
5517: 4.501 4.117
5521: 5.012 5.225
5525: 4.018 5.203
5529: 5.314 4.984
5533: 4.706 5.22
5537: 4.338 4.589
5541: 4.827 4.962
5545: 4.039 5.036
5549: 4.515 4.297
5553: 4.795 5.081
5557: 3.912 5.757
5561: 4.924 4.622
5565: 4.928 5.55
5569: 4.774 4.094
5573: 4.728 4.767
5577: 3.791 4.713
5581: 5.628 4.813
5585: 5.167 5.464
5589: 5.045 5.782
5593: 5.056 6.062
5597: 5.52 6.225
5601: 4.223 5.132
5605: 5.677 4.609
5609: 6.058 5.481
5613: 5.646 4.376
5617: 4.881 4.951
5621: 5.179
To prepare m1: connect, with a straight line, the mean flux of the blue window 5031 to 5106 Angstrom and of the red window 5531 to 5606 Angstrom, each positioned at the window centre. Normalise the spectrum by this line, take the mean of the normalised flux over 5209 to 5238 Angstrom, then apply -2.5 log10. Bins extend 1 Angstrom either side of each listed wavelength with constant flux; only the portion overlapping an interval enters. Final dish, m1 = 0.285 mag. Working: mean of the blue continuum 3.29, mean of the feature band 2.93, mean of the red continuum 4.94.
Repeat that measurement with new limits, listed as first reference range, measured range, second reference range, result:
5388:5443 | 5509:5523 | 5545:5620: 0.10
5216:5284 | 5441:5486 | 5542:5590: -0.13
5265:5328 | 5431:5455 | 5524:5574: -0.10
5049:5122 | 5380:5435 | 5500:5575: -0.03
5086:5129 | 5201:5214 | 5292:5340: 0.03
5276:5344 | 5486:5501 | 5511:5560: 0.01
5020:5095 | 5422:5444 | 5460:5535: -0.02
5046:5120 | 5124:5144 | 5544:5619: 0.11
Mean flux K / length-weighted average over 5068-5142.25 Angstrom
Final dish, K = 3.35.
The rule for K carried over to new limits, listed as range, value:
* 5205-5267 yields 3.36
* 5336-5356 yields 4.08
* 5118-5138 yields 3.2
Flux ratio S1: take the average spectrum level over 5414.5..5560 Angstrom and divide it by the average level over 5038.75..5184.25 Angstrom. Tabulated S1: 1.34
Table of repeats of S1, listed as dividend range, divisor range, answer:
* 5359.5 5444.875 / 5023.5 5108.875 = 1.35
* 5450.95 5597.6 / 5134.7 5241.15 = 1.38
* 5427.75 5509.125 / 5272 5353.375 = 1.21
